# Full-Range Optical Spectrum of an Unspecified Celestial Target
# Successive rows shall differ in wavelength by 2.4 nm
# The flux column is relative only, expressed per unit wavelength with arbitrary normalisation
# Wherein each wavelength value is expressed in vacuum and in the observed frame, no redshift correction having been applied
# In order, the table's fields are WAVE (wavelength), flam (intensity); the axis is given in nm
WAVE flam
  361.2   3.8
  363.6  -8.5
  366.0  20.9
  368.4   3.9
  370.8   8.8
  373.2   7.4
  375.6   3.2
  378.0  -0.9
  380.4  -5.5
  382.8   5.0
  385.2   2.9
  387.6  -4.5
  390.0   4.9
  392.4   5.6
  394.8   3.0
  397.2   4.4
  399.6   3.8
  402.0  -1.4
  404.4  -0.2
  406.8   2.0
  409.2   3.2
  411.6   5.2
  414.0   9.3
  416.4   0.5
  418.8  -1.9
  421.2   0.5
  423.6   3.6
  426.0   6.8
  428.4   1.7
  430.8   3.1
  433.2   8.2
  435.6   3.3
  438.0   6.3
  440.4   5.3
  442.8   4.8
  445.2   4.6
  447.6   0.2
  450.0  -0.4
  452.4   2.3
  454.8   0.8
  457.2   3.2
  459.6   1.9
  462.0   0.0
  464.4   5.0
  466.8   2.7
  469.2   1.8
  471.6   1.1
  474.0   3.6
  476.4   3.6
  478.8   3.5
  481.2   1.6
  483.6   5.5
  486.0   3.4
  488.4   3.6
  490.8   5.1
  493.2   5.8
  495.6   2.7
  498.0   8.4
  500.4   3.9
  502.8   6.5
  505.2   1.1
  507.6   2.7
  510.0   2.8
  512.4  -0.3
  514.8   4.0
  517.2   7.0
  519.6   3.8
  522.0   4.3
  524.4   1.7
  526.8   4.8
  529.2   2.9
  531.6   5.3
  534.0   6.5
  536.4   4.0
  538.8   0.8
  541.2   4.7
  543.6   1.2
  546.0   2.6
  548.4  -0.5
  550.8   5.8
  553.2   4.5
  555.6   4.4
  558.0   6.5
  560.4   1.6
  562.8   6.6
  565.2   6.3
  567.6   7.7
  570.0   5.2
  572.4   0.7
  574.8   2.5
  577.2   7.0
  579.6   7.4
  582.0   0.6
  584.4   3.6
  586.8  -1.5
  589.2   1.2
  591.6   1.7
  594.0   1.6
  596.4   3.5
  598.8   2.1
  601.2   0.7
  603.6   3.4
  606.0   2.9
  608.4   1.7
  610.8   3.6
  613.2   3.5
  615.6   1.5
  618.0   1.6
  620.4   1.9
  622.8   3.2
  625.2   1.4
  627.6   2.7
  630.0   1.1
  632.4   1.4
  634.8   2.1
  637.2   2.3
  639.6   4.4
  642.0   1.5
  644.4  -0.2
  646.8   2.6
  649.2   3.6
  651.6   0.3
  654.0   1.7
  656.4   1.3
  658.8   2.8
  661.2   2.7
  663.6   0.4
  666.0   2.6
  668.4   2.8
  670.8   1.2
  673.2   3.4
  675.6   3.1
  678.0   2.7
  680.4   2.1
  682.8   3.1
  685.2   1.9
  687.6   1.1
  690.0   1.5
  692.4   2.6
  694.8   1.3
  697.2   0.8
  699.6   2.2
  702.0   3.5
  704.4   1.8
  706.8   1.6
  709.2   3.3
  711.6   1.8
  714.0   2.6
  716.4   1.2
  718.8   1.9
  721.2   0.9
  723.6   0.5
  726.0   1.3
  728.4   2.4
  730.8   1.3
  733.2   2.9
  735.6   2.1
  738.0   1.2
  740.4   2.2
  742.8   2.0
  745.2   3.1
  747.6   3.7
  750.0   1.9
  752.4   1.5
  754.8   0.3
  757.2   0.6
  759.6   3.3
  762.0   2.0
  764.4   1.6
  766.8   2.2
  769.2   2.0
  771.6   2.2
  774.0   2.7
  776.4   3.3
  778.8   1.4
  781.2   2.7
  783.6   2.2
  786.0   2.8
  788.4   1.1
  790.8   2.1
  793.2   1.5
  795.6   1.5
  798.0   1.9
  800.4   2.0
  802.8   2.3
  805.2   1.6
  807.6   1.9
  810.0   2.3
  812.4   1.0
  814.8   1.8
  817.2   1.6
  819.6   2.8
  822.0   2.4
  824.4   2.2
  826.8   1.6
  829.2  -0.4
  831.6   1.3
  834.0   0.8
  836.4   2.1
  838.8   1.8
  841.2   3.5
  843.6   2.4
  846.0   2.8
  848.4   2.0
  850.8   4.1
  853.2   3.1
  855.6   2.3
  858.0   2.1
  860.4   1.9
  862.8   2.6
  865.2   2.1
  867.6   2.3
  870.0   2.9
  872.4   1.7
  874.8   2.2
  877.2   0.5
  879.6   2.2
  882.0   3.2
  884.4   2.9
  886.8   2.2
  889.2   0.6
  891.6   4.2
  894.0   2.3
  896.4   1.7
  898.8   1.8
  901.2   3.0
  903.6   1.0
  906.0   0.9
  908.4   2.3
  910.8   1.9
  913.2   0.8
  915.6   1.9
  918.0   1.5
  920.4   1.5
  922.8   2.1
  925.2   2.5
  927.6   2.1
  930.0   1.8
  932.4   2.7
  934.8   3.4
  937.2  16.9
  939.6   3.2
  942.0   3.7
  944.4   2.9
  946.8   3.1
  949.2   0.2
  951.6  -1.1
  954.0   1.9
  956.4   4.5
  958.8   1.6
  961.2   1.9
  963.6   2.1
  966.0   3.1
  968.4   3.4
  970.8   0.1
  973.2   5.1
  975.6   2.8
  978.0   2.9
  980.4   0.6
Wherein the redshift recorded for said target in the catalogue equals 1.511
